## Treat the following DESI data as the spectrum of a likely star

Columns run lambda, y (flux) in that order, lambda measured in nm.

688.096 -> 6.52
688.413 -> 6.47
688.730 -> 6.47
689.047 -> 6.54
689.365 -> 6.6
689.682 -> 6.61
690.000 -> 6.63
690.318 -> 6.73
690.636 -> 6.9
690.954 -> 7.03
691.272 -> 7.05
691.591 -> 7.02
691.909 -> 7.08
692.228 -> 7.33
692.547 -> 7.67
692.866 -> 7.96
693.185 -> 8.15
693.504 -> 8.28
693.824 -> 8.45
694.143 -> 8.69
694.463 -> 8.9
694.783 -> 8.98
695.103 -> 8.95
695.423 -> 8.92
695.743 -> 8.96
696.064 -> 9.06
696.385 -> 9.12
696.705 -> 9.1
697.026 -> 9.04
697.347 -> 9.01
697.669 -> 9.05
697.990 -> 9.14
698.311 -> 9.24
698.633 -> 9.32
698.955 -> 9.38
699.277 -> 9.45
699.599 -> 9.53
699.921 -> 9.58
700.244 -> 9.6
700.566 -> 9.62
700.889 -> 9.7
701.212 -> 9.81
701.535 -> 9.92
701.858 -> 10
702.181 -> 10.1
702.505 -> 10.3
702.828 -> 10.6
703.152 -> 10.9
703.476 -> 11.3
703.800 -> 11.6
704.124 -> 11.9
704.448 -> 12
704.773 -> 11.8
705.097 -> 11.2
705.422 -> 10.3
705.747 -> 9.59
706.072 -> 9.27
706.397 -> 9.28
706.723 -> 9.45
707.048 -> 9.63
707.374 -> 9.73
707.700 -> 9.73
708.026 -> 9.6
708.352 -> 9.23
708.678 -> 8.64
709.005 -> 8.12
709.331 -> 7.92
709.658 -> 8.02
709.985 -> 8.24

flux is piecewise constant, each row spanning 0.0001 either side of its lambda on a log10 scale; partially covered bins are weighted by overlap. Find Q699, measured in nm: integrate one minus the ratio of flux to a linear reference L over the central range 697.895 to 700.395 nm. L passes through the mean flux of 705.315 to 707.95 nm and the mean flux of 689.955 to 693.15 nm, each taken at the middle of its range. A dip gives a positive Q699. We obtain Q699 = -0.30 nm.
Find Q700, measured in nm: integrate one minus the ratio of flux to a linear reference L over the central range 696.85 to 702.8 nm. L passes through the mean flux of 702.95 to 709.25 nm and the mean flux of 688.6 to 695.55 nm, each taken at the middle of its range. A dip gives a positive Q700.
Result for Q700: -0.37 nm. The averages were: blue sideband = 7.59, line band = 9.57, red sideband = 10.1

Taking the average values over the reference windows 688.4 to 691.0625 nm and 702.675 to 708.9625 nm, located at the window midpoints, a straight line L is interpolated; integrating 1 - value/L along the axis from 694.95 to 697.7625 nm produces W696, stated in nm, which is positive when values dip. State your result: -0.30 nm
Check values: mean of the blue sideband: 6.67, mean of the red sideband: 10.3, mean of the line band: 9.02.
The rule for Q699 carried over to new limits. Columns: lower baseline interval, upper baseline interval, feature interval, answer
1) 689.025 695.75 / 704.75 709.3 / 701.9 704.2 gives -0.46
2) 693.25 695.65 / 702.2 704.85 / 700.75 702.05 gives 0.09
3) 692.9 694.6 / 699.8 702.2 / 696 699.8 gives 0.00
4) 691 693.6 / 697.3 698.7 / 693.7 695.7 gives -0.15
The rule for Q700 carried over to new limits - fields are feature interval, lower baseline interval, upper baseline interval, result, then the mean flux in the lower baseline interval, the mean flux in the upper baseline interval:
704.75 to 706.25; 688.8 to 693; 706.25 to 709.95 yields -0.28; 6.99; 9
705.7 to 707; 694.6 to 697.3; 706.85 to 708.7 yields 0.00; 9.02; 9.49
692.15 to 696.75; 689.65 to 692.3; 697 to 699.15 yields -0.31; 6.93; 9.18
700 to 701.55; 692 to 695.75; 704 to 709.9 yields -0.11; 8.39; 9.71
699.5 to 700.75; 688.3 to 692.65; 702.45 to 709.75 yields -0.11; 6.86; 10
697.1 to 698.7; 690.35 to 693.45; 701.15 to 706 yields -0.01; 7.36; 10.7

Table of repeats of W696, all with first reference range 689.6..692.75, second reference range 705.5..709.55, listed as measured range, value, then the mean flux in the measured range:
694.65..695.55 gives -0.168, 8.95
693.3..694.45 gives -0.176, 8.52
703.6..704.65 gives -0.369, 11.8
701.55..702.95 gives -0.283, 10.2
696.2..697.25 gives -0.179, 9.08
